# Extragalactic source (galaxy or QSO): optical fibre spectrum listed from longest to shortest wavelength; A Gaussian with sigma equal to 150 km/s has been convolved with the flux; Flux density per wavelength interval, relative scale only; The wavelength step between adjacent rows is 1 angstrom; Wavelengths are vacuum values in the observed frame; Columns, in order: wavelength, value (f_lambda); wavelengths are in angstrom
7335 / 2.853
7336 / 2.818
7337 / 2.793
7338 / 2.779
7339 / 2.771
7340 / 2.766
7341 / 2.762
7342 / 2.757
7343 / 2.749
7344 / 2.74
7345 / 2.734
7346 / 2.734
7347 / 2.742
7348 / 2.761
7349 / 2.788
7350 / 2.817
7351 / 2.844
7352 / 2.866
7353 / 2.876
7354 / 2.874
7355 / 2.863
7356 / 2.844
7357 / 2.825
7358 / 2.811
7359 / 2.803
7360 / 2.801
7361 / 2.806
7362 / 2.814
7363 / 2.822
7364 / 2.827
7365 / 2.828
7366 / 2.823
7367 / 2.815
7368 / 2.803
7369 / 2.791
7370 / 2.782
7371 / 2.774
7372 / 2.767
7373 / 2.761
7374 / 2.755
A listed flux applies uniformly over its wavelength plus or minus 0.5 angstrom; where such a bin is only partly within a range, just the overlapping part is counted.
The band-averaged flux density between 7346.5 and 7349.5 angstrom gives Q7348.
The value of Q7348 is 2.76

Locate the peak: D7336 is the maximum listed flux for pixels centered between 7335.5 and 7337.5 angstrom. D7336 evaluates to 2.818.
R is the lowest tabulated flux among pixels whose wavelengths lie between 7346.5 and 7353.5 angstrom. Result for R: 2.742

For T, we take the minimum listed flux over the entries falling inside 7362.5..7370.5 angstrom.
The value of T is 2.782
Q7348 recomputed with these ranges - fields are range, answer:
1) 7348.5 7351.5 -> 2.82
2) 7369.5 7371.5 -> 2.78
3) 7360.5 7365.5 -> 2.82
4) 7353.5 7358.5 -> 2.84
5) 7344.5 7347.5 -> 2.74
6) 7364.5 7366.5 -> 2.83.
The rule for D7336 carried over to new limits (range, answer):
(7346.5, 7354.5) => 2.876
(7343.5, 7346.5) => 2.74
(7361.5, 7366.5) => 2.828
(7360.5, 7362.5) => 2.814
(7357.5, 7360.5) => 2.811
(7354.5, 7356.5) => 2.863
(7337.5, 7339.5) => 2.779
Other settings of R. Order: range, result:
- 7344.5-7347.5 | 2.734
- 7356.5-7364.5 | 2.801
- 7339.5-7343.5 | 2.749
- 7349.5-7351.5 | 2.817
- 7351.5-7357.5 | 2.825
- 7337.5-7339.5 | 2.771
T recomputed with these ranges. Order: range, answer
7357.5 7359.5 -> 2.803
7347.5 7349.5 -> 2.761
